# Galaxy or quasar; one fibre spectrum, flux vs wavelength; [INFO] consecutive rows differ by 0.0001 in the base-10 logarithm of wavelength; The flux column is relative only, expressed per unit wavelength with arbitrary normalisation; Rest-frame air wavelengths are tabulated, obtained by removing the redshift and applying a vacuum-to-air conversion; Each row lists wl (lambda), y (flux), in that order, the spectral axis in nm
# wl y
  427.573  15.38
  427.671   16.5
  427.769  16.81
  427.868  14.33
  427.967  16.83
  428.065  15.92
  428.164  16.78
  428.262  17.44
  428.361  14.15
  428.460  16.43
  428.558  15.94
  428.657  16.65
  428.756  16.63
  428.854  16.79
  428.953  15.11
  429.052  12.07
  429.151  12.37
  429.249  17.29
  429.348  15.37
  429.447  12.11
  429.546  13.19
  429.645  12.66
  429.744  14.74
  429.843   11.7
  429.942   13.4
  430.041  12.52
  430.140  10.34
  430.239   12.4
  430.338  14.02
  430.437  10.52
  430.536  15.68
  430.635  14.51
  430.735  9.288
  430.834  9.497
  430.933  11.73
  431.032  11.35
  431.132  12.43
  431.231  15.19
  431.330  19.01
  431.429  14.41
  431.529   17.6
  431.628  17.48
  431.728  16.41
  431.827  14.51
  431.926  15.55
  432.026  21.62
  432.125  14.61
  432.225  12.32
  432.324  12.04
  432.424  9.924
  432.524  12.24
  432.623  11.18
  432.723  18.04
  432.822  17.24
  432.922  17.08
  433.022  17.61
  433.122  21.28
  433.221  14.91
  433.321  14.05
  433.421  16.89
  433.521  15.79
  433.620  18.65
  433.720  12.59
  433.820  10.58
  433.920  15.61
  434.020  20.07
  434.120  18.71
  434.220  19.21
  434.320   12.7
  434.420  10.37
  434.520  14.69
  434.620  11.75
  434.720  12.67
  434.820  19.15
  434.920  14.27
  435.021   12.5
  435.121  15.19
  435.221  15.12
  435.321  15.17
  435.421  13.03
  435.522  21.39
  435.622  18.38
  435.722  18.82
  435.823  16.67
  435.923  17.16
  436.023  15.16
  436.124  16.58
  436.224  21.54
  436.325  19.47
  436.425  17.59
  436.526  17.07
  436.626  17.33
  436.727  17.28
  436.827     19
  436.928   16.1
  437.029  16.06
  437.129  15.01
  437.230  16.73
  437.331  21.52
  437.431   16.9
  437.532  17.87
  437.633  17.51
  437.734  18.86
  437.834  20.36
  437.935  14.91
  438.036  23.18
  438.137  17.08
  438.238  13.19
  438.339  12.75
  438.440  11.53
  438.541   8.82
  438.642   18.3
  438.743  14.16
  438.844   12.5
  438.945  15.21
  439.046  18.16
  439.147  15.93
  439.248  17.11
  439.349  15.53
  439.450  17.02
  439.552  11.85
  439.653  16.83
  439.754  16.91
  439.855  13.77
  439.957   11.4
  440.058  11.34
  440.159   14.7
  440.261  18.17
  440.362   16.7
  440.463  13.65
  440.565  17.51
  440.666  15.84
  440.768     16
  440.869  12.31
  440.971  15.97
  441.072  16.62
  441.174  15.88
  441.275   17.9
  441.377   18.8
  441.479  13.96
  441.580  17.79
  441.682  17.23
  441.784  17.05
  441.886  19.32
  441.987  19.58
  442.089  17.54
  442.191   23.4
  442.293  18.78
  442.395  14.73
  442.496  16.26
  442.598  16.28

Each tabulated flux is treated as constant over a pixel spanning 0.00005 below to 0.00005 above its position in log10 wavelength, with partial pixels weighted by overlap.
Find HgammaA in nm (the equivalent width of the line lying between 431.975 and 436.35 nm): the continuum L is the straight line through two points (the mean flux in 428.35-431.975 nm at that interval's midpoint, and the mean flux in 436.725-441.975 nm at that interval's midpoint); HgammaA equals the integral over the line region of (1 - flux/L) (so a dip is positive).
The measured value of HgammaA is -0.230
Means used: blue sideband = 14.1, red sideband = 16.1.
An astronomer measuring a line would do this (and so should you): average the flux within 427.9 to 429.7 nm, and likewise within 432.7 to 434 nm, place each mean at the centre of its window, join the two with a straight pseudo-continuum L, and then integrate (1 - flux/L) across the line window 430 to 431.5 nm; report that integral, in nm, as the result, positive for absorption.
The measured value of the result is 0.26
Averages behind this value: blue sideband 15.2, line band 12.9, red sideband 16.2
